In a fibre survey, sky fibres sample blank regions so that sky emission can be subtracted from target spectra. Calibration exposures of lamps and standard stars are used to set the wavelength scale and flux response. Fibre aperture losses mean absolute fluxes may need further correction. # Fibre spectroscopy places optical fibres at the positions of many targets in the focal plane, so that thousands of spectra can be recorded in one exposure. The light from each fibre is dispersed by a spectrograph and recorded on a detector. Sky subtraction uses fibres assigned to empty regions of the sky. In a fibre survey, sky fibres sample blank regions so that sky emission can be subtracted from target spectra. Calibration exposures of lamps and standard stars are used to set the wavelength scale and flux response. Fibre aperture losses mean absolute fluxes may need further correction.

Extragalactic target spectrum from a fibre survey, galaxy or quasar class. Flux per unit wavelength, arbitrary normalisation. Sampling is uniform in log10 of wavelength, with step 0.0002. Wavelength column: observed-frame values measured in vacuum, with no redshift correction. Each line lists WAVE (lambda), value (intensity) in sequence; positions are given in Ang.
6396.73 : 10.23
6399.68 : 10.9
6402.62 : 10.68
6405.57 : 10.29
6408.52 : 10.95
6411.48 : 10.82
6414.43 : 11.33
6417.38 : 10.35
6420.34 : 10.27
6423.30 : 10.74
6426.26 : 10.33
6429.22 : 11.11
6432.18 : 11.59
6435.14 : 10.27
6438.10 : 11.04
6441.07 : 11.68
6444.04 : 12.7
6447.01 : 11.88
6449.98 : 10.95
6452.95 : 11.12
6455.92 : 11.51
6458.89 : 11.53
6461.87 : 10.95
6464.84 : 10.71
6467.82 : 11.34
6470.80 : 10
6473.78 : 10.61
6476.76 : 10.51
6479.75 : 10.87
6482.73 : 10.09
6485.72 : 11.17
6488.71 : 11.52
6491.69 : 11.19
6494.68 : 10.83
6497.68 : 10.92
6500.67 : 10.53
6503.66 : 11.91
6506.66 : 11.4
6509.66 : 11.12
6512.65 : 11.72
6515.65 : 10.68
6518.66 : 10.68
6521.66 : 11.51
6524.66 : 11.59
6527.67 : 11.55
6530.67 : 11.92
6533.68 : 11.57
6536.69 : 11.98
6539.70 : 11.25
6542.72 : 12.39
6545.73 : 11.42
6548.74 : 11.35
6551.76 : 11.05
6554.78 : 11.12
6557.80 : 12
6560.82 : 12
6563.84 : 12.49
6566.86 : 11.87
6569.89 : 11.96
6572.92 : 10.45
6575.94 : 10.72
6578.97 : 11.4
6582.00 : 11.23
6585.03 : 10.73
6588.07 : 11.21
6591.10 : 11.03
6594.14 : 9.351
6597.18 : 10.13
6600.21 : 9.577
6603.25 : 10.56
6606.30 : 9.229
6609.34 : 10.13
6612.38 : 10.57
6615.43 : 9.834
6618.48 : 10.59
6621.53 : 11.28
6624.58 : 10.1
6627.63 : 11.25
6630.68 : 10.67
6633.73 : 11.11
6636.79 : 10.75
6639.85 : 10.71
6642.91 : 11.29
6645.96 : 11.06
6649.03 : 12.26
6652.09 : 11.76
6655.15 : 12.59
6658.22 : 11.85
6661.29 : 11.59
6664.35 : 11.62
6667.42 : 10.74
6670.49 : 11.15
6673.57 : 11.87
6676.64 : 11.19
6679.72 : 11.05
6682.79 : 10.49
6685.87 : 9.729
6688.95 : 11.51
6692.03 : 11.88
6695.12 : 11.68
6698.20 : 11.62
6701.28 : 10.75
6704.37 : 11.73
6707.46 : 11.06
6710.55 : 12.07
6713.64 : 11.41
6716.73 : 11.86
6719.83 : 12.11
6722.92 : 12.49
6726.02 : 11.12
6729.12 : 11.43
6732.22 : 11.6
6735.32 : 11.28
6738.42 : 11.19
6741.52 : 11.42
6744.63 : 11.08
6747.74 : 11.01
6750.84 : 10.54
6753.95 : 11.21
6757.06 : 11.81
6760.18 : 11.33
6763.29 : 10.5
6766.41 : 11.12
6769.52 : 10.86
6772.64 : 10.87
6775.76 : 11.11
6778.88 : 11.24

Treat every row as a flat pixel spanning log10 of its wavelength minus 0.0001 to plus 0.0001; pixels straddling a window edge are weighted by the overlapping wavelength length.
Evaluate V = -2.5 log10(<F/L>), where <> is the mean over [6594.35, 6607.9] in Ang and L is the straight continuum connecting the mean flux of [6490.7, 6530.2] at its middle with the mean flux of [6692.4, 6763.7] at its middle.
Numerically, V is 0.15 mag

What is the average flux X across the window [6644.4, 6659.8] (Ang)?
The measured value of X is 11.9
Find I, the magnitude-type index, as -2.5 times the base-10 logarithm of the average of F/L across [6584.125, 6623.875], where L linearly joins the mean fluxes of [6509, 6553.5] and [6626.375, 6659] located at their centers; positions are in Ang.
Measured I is 0.11 mag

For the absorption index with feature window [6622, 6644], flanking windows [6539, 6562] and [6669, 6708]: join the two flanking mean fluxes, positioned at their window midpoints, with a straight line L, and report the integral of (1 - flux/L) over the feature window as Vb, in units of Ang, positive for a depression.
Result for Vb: 0.98 Ang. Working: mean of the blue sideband 11.6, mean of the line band 10.9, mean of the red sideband 11.2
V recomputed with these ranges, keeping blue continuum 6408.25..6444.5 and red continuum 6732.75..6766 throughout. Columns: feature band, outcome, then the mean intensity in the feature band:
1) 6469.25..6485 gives 0.055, 10.5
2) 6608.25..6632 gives 0.052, 10.6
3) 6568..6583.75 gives -0.011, 11.2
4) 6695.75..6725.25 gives -0.051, 11.7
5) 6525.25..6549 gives -0.063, 11.7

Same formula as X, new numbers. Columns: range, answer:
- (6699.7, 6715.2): 11.4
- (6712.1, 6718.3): 11.6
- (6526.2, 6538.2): 11.8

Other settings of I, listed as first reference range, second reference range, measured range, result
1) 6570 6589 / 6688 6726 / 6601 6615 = 0.11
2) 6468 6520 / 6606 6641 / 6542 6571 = -0.10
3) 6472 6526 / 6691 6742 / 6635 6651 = 0.02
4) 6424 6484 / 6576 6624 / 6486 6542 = -0.05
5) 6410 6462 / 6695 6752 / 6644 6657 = -0.05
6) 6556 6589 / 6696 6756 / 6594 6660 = 0.06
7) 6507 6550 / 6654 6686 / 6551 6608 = 0.05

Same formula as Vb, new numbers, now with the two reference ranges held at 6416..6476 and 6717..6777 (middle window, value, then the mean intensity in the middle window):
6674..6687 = 0.6 Ang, 10.8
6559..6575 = -0.9 Ang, 11.7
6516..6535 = -0.6 Ang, 11.4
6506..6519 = -0.1 Ang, 11.1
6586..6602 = 1.3 Ang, 10.3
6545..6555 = -0.1 Ang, 11.2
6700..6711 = -0.1 Ang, 11.3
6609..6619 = 0.8 Ang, 10.3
